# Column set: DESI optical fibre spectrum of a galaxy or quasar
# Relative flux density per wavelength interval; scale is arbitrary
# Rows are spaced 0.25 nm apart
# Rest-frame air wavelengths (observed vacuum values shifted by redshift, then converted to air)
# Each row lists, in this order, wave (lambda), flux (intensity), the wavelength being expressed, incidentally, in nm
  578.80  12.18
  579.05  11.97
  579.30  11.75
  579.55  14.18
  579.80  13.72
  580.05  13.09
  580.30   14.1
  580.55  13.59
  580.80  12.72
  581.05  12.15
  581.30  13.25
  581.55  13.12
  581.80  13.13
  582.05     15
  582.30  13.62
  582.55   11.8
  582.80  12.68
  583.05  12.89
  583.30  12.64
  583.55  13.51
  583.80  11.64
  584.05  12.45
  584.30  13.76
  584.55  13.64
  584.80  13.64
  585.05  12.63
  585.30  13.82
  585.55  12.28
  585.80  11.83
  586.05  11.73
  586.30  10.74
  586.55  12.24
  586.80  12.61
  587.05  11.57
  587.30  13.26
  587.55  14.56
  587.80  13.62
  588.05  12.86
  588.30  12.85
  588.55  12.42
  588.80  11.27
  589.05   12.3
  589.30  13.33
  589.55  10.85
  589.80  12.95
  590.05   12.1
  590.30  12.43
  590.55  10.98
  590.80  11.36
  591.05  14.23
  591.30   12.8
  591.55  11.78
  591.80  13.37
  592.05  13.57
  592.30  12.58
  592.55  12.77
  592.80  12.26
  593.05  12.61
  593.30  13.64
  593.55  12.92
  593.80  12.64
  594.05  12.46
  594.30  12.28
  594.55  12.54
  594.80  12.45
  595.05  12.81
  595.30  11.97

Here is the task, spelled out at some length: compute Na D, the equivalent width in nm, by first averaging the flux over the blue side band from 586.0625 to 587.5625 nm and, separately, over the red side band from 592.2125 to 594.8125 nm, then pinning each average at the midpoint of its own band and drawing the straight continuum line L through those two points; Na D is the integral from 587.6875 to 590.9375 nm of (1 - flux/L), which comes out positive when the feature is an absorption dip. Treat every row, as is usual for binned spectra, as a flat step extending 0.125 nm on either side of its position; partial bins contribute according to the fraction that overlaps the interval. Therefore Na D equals 0.043 nm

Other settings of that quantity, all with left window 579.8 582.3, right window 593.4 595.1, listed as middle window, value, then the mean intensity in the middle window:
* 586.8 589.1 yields 0.04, 12.8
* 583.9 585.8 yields 0.01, 13.1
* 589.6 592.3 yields 0.06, 12.5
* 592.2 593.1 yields 0.01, 12.5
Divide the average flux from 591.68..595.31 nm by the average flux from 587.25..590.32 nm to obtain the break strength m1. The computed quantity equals 1.01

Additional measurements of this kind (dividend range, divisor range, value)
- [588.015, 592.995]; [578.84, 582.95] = 0.95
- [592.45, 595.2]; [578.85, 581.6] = 0.97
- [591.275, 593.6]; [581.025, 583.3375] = 0.98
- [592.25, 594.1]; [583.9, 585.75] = 0.97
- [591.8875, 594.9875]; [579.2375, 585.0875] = 0.97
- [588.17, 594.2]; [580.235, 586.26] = 0.97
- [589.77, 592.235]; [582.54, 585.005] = 0.97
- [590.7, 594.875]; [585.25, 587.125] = 1.06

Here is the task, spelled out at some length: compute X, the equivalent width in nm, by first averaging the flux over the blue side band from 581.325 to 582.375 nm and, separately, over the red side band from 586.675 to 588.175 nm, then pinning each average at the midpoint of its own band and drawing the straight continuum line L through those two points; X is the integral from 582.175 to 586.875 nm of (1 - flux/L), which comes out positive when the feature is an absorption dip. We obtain 0.264 nm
